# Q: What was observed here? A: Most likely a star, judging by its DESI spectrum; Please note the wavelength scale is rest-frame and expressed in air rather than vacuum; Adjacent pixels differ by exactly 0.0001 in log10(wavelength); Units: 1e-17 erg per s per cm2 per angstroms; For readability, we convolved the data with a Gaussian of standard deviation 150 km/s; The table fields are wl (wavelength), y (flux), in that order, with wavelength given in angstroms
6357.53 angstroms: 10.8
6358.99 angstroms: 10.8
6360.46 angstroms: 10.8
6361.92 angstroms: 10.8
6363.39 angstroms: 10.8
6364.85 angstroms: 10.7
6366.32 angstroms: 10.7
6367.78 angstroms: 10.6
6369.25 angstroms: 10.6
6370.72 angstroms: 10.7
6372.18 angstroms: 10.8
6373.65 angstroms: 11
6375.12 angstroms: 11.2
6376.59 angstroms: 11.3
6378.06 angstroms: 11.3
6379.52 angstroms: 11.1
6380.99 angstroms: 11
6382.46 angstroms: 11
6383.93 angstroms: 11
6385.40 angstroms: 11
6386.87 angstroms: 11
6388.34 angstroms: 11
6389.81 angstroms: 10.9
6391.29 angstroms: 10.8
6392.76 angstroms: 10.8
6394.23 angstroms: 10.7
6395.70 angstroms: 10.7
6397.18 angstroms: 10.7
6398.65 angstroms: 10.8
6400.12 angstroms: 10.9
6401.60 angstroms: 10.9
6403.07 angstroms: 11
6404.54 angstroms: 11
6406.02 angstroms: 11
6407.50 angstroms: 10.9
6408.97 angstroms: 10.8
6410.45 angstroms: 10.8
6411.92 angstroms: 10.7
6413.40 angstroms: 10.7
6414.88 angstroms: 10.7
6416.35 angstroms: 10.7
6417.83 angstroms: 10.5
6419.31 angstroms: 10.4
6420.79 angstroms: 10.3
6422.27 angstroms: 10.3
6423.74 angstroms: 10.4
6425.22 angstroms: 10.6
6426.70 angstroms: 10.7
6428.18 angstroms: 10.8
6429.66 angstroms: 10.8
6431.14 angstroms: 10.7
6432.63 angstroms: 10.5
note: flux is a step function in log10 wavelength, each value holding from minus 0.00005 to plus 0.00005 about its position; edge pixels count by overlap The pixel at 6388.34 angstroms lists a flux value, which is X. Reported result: 11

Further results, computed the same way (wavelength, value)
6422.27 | 10.3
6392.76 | 10.8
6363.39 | 10.8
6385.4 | 11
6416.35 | 10.7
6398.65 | 10.8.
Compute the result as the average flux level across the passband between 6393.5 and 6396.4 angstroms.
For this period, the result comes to 10.7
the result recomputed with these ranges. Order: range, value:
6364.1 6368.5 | 10.7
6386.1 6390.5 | 11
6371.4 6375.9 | 11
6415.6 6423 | 10.4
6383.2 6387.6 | 11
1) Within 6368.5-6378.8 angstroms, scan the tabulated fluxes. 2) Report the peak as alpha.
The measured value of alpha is 11.3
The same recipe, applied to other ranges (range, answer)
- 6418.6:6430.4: 10.8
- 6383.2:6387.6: 11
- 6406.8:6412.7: 10.9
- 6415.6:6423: 10.7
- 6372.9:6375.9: 11.2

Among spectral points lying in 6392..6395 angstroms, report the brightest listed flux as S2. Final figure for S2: 10.8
